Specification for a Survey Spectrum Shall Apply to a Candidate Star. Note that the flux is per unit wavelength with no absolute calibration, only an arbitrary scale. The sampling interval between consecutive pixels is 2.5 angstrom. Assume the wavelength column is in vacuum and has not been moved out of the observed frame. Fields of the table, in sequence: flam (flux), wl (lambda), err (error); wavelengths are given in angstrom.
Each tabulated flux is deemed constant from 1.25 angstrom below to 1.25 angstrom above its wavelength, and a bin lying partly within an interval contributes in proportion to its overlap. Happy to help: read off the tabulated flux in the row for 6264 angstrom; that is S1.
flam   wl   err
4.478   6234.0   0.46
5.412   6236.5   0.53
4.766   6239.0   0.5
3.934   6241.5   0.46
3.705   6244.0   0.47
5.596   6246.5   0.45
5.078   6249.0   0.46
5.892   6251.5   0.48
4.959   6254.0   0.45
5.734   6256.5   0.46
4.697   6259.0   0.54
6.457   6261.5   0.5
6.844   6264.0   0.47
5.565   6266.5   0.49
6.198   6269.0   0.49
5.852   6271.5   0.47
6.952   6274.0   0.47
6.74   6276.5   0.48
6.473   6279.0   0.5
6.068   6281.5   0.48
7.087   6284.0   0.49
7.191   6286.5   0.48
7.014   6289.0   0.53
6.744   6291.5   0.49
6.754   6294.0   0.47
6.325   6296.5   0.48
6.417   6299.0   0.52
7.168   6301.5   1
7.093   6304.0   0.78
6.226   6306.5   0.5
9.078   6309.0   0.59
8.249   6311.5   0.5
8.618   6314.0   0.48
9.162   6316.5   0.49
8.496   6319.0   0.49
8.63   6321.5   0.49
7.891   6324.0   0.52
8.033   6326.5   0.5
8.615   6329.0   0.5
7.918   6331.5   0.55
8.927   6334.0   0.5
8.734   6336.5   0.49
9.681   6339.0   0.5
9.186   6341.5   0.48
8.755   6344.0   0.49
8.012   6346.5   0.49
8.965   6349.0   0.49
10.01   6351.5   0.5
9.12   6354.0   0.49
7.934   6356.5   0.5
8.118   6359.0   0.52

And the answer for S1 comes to 6.844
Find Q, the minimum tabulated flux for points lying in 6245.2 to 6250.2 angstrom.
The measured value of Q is 5.078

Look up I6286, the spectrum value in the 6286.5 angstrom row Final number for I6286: 7.191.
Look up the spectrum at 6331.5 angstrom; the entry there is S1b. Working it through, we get 7.918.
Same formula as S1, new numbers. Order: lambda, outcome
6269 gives 6.198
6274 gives 6.952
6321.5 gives 8.63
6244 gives 3.705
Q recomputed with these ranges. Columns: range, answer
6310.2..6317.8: 8.249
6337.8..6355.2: 8.012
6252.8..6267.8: 4.697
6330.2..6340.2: 7.918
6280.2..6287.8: 6.068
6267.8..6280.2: 5.852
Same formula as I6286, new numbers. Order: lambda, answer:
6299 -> 6.417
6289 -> 7.014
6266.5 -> 5.565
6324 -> 7.891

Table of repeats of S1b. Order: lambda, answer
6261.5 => 6.457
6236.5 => 5.412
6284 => 7.087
